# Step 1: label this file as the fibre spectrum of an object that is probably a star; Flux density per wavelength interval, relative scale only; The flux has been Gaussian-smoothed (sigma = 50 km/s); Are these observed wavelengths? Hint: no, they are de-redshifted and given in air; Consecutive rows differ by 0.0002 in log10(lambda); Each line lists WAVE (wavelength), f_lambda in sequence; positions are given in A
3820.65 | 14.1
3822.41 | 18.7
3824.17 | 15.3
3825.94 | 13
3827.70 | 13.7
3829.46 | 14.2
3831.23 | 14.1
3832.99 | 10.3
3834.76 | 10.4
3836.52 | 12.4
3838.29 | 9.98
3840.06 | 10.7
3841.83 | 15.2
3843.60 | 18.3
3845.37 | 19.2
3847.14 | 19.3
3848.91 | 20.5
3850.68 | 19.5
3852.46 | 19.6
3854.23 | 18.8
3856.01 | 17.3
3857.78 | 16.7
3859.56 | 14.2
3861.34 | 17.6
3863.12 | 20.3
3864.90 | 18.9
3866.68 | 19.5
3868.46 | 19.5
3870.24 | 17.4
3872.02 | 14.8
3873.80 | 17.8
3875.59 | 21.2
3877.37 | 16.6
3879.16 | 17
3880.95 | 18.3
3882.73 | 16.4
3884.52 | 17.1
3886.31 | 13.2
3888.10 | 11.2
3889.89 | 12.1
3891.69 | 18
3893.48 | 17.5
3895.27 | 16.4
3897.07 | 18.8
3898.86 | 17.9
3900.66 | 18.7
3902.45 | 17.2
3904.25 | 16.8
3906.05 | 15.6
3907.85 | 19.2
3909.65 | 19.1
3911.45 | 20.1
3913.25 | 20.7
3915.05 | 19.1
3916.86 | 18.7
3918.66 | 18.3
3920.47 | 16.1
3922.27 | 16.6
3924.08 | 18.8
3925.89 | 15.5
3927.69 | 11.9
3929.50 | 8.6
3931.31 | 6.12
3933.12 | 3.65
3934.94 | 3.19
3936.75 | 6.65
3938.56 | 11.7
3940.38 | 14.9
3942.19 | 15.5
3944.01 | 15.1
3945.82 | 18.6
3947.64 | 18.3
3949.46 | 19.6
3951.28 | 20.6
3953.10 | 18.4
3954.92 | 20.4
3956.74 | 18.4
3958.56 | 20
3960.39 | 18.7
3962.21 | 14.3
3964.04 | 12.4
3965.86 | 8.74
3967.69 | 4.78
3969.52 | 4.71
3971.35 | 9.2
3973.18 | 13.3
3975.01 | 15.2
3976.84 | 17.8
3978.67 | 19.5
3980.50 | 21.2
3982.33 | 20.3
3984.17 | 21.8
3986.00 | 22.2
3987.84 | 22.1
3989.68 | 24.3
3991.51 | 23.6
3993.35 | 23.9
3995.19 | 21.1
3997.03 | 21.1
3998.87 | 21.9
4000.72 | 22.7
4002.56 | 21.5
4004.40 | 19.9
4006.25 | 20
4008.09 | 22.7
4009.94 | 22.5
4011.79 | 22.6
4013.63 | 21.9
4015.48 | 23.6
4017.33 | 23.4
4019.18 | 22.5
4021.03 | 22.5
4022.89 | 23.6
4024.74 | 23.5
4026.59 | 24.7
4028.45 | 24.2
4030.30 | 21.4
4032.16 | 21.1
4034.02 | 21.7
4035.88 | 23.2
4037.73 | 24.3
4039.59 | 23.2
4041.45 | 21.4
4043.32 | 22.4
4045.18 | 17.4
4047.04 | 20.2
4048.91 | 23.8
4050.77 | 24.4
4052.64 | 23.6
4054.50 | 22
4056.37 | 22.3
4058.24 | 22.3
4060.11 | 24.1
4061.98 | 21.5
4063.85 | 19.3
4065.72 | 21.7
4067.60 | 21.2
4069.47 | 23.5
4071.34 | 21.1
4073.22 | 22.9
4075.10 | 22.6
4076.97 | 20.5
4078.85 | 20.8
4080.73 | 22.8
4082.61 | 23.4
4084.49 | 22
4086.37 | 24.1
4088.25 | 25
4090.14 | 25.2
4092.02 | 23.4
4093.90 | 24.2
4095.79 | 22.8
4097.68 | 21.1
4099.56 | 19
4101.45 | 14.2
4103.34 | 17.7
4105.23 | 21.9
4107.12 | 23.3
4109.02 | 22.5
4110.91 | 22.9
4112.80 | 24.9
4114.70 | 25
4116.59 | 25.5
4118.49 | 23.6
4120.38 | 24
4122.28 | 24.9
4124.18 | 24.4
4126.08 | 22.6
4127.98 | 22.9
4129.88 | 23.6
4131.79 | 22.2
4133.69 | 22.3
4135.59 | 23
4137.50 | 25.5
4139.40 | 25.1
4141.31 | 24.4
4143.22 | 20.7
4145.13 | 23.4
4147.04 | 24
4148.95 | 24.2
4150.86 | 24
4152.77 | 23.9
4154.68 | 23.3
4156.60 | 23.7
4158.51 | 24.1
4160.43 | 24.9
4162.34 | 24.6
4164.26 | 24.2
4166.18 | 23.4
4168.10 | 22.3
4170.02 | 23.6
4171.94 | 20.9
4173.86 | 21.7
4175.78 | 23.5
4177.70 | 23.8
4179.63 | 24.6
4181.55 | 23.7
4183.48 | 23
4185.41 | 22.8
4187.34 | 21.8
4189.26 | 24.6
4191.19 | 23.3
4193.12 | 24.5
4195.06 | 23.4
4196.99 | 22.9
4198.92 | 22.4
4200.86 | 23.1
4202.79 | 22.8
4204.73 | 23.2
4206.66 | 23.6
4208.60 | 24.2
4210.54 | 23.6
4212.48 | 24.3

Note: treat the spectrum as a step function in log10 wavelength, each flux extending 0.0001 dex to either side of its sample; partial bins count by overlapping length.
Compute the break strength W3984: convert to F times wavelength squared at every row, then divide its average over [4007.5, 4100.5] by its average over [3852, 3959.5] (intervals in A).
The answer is 1.5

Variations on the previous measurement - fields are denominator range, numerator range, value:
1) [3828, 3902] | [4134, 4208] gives 1.66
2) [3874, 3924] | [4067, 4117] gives 1.42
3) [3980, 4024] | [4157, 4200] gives 1.15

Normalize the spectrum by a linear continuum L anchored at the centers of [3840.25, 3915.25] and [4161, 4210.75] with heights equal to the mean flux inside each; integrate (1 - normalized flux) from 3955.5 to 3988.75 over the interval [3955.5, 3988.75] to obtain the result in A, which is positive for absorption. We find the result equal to 6.0 A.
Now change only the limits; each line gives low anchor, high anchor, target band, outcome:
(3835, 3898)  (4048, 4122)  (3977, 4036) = -4.99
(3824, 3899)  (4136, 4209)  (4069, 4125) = -2.29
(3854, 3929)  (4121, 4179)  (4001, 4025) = -2.50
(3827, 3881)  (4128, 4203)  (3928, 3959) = 7.69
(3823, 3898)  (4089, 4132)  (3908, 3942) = 7.30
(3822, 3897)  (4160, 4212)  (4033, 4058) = -2.47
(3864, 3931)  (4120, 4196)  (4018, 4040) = -2.97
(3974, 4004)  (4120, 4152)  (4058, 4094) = 0.13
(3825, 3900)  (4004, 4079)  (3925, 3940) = 8.04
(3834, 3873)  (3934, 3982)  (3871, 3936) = 0.47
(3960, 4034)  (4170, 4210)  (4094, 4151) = -2.25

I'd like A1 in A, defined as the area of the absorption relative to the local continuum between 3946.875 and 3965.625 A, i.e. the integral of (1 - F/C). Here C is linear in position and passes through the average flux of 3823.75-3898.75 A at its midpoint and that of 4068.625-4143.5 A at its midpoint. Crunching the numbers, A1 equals 1.0 A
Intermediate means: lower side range 16.3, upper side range 22.8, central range 17.8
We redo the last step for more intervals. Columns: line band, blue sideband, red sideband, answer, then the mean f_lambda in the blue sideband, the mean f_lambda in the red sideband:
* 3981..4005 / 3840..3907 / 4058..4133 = -2.3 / 17.3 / 22.5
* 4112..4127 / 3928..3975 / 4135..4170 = -1.6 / 13.1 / 23.8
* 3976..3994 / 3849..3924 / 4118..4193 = -1.7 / 17.6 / 23.5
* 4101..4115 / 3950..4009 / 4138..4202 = 0.1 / 18.4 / 23.5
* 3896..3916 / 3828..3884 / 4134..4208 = -0.8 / 16.6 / 23.5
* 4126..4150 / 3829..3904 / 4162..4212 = -1.2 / 16.5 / 23.3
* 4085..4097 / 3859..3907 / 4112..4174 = -0.9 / 17.1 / 23.7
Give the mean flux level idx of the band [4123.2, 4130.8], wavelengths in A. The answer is 23.4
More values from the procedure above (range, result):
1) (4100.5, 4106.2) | 18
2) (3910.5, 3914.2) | 20.4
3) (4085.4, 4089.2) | 24.5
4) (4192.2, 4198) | 23.6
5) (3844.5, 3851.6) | 19.6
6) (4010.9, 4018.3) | 22.9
